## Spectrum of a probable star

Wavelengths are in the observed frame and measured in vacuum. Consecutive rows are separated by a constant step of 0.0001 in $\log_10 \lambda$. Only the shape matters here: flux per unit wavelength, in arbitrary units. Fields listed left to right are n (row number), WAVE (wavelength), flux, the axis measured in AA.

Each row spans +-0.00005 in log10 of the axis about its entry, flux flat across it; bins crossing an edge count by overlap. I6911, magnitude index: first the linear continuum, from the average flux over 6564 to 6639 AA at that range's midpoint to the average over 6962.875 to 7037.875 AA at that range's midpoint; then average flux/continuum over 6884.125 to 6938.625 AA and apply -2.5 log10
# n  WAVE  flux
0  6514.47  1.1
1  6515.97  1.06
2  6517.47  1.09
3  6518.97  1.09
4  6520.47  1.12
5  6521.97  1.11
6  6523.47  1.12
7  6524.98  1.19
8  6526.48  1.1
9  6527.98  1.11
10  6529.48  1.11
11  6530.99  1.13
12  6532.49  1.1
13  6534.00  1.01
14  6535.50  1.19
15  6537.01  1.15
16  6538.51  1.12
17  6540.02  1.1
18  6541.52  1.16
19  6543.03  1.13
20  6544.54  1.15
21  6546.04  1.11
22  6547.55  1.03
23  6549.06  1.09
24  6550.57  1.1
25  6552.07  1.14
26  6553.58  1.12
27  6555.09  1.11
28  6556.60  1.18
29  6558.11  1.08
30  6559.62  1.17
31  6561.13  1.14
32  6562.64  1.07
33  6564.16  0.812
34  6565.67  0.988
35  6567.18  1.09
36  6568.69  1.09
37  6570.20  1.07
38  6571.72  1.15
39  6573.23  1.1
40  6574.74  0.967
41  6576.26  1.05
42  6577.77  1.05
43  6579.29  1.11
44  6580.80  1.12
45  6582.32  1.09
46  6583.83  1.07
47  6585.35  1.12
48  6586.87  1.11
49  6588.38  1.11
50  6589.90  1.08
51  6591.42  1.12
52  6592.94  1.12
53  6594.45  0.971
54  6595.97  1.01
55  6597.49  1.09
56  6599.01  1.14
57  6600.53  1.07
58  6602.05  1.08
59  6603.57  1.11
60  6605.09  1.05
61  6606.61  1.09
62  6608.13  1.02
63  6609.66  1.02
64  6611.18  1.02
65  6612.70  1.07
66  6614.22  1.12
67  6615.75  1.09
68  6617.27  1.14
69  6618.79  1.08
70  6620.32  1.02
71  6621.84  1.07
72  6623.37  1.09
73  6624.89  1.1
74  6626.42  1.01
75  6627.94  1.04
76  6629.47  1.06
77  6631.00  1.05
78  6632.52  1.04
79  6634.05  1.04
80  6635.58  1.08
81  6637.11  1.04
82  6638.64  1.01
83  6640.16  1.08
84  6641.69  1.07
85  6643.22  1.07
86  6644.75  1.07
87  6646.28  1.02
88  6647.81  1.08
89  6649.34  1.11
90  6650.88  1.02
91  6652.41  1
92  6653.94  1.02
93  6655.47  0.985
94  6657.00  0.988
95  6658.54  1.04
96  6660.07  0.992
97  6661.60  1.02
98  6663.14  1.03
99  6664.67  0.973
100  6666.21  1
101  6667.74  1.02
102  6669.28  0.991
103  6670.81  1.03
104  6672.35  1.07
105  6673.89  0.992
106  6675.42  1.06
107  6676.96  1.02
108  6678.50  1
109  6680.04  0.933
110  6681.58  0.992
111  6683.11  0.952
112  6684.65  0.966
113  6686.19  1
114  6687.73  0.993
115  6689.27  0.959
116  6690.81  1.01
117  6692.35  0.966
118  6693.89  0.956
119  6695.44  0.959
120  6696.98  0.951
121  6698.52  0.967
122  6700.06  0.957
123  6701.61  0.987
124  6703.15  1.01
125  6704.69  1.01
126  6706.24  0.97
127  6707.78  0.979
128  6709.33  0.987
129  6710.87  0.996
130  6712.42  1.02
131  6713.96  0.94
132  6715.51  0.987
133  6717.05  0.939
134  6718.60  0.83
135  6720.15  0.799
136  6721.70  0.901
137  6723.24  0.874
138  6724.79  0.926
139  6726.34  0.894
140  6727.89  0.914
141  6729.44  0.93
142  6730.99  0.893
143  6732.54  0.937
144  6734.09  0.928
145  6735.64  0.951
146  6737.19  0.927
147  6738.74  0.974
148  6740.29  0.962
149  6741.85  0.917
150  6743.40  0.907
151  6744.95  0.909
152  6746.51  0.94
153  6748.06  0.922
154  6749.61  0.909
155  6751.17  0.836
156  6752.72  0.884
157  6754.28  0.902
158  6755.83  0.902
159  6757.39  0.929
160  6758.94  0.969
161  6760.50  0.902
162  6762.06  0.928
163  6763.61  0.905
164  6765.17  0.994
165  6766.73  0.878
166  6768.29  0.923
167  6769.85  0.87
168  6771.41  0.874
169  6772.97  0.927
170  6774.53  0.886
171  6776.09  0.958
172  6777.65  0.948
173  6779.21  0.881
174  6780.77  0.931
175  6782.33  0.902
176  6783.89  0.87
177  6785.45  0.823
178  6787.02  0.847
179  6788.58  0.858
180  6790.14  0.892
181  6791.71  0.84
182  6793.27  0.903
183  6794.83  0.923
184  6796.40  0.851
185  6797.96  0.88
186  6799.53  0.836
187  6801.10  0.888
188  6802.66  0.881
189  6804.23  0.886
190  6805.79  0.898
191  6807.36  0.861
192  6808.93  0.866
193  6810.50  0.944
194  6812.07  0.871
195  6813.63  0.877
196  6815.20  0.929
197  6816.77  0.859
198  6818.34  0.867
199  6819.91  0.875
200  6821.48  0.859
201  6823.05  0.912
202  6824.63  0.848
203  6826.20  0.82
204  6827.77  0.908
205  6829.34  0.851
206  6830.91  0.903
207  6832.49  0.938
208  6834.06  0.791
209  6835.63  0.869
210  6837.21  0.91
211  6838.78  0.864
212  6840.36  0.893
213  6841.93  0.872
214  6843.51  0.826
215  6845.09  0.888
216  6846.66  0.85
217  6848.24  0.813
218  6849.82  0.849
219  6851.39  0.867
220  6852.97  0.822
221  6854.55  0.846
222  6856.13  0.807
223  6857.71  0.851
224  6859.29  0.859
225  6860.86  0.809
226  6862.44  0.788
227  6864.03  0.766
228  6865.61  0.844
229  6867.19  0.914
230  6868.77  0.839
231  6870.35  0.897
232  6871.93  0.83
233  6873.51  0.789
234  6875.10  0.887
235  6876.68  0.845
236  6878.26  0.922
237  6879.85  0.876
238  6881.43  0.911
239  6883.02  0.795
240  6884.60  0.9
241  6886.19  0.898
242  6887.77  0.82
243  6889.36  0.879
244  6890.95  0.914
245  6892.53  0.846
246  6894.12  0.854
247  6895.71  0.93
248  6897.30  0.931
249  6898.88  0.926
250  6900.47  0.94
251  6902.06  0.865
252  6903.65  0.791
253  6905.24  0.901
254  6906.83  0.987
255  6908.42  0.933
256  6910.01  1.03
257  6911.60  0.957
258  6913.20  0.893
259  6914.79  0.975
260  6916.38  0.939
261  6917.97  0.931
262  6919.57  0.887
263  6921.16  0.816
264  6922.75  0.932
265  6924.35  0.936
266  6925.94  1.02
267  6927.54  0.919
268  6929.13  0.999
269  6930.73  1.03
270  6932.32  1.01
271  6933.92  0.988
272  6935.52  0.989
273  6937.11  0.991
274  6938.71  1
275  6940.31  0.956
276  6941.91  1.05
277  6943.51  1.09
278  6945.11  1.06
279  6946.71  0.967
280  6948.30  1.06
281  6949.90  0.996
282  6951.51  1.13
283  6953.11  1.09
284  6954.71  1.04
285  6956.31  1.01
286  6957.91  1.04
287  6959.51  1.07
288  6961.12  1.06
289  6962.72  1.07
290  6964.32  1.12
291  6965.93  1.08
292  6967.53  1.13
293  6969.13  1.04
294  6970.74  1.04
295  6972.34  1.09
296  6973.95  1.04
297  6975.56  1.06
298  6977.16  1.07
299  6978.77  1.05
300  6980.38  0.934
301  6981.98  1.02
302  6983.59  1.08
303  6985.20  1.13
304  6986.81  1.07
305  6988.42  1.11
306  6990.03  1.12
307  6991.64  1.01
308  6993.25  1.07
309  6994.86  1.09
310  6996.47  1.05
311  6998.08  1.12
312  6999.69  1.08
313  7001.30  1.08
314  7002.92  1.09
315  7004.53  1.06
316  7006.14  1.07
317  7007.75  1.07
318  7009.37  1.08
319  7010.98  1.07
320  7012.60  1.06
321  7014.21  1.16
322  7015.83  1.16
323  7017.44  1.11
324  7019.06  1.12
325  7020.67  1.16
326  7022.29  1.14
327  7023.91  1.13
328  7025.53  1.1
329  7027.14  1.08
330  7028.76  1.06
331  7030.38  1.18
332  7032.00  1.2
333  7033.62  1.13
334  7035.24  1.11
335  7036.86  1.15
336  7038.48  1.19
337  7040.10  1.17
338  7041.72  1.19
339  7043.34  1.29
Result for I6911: 0.17 mag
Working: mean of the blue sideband 1.07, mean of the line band 0.929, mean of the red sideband 1.09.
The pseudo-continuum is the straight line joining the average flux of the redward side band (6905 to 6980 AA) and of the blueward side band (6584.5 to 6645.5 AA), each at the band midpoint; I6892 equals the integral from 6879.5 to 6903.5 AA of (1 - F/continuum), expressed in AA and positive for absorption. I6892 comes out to 3.2 AA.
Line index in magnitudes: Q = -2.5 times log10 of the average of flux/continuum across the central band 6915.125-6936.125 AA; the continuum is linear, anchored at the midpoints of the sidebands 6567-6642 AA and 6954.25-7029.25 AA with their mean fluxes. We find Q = 0.13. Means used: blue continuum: 1.07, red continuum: 1.08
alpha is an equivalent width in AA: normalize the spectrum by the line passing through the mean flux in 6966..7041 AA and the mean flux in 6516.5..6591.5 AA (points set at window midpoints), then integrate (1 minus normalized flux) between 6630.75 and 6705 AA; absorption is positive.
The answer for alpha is 5.8 AA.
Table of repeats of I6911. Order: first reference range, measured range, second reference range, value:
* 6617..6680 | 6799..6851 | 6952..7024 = 0.21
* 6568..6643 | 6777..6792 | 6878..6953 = 0.14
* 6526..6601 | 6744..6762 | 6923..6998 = 0.17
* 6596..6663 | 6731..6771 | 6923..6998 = 0.15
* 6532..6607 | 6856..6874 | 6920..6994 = 0.25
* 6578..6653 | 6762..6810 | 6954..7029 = 0.20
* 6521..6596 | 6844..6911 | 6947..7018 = 0.23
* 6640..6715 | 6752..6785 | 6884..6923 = 0.06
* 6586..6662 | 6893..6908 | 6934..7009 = 0.17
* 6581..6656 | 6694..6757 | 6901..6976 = 0.12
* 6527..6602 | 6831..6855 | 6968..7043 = 0.26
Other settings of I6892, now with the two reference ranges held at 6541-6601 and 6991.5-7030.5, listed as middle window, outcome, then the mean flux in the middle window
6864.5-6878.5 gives 3.0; 0.859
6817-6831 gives 2.9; 0.869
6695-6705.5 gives 1.1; 0.978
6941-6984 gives 1.6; 1.05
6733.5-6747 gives 1.9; 0.935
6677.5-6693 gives 1.6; 0.978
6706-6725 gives 2.7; 0.934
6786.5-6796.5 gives 2.0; 0.876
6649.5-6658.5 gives 0.6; 1.01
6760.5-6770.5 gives 1.6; 0.915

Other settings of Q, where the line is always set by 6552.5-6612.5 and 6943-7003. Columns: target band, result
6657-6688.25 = 0.07 mag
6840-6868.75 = 0.26 mag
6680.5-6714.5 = 0.10 mag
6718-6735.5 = 0.19 mag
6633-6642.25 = 0.02 mag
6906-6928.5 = 0.14 mag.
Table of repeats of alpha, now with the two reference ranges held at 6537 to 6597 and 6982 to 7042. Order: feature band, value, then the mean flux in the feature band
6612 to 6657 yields 1.4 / 1.06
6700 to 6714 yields 1.3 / 0.989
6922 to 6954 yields 2.7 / 1.01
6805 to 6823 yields 3.5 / 0.884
